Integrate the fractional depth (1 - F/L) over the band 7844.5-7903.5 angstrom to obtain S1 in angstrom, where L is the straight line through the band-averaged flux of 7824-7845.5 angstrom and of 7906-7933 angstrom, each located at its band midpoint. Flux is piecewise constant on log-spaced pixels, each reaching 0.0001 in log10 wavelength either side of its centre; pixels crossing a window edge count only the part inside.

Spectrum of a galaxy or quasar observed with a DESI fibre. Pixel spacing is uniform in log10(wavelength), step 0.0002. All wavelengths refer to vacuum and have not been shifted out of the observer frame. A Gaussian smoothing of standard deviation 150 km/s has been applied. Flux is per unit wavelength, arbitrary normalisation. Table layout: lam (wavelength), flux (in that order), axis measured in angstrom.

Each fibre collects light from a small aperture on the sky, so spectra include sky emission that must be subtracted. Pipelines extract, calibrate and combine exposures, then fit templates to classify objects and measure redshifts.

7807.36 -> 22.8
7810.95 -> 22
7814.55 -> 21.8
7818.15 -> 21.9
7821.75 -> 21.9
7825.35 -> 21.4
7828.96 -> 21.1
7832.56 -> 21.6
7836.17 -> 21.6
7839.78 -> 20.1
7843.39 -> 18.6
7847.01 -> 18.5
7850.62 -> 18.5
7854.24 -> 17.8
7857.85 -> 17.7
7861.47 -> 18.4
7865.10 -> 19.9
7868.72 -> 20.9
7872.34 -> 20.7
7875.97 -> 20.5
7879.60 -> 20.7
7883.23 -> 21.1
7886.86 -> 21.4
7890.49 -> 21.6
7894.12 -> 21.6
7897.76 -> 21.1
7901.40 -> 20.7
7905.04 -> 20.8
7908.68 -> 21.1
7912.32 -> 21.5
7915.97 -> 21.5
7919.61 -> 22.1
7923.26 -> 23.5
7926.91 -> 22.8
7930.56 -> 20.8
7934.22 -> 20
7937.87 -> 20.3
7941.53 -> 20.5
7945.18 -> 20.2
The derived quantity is 3.23 angstrom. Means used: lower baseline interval 20.7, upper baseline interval 21.8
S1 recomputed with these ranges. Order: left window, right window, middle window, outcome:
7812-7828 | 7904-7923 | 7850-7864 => 2.27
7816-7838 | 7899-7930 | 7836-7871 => 4.07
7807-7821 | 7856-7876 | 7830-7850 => 0.78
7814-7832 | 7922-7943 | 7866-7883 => 0.60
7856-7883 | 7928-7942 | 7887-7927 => -2.67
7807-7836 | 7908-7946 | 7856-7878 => 1.92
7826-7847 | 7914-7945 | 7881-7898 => -0.32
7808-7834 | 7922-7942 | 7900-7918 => 0.21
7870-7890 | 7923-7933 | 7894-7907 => 0.25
